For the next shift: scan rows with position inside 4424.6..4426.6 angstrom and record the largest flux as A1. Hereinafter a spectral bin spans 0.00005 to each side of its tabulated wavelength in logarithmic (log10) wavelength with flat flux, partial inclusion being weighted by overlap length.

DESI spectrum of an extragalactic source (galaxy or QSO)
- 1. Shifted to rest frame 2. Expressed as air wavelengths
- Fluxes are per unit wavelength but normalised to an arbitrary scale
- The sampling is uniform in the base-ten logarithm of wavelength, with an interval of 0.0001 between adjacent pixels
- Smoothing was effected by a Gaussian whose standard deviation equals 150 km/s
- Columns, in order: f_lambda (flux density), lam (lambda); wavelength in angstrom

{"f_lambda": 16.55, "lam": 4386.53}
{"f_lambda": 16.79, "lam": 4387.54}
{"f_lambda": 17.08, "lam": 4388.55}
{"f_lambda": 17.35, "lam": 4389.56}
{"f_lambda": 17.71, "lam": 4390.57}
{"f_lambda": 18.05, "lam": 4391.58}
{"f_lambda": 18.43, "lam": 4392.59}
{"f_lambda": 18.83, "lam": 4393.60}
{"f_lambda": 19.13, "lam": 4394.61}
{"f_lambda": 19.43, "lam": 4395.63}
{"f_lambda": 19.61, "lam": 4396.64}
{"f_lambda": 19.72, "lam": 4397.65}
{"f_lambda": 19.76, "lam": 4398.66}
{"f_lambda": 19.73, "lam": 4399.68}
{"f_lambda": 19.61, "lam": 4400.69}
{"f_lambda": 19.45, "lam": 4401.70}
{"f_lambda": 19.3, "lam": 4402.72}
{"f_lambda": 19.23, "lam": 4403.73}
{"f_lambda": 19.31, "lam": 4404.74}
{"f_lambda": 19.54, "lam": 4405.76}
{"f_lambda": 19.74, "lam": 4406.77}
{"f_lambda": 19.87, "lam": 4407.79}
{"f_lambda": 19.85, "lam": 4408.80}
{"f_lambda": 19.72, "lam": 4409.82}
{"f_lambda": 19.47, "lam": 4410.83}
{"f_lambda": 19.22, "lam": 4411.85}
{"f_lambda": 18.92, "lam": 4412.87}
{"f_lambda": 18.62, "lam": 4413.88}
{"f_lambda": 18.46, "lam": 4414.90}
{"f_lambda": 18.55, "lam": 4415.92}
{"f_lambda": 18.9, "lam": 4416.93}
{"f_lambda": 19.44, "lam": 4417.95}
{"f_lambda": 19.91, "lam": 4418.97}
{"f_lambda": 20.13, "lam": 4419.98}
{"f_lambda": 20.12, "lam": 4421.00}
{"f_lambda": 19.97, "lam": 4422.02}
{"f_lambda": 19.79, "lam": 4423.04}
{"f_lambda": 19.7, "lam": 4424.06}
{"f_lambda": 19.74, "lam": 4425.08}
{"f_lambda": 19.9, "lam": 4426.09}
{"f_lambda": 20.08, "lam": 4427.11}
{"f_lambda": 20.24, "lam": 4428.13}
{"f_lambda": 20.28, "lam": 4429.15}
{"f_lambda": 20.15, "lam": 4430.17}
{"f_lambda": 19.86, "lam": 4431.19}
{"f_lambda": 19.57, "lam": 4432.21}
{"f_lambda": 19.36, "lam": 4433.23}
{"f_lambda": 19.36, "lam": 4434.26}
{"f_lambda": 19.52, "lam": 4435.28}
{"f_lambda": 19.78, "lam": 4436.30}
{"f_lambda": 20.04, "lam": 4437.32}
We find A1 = 19.9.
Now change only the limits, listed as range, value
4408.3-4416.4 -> 19.85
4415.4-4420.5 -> 20.13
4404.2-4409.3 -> 19.87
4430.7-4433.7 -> 19.86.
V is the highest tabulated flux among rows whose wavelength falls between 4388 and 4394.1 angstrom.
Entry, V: 18.83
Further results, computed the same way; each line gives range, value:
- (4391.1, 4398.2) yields 19.72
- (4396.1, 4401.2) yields 19.76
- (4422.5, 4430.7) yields 20.28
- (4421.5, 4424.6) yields 19.97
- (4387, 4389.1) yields 17.08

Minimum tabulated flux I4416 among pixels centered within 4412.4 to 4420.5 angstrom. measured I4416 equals 18.46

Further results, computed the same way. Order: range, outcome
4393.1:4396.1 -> 18.83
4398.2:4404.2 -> 19.23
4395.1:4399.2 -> 19.43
